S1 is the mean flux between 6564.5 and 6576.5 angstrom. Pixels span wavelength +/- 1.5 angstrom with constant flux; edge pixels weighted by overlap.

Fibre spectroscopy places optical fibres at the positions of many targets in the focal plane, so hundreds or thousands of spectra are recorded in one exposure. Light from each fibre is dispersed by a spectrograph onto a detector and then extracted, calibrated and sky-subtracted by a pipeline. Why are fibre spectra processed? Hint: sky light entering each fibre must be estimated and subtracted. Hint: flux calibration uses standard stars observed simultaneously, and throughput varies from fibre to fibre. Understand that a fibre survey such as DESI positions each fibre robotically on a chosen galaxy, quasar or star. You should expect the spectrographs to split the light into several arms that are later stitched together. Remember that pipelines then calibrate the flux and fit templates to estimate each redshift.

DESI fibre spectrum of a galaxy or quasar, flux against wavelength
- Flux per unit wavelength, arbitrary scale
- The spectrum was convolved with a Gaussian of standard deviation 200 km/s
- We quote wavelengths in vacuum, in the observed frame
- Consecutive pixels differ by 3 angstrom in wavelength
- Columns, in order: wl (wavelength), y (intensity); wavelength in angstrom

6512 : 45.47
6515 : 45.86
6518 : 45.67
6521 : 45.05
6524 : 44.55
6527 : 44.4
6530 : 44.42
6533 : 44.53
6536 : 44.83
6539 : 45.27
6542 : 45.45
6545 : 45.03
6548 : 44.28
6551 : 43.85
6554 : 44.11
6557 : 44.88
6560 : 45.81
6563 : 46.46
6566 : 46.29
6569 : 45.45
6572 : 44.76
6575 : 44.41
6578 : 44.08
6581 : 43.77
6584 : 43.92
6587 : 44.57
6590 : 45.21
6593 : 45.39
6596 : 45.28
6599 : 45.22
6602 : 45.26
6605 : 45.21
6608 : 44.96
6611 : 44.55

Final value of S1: 45.2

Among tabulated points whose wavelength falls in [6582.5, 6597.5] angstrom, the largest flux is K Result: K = 45.39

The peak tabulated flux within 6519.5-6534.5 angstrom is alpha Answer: 45.05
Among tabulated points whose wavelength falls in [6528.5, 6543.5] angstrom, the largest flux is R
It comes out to 45.45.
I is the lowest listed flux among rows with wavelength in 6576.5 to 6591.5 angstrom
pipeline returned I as 43.77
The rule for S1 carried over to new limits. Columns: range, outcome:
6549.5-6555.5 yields 44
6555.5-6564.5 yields 45.7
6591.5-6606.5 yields 45.3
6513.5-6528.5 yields 45.1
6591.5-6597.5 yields 45.3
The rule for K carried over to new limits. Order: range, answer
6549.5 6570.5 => 46.46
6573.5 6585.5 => 44.41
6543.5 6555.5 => 45.03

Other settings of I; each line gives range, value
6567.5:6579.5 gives 44.08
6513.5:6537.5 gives 44.4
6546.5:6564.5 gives 43.85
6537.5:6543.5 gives 45.27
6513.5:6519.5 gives 45.67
